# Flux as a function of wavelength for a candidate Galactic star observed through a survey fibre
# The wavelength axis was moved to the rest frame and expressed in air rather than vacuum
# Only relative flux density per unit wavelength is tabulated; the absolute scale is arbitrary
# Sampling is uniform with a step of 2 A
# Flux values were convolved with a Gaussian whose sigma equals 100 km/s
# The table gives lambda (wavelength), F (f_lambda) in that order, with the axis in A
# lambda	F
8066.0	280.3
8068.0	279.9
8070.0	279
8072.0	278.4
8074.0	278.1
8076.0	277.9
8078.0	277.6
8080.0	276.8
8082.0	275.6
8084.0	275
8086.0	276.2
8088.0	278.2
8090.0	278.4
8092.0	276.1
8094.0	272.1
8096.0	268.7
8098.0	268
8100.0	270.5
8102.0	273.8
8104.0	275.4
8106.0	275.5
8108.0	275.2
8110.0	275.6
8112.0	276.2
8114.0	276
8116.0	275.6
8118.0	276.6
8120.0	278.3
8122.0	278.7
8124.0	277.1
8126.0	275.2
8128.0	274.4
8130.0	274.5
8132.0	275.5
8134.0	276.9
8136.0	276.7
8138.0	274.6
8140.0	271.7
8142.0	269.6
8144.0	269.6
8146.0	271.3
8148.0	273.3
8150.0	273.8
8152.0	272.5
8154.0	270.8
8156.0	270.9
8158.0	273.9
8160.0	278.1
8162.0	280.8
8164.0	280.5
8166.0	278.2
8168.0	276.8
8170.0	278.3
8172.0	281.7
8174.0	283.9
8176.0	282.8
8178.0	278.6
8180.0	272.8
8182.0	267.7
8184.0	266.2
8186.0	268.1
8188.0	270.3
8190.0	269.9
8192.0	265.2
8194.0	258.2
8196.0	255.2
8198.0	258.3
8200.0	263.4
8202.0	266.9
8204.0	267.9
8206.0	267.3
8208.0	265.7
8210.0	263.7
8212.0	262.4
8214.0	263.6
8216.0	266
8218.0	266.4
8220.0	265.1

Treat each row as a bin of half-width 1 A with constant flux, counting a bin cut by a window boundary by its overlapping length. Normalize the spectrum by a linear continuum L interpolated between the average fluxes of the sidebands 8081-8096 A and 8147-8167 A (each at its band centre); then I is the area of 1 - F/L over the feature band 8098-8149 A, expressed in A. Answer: 0.15 A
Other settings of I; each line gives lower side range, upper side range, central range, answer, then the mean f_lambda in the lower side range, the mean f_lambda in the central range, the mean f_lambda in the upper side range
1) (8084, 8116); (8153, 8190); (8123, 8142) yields 0.00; 274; 275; 275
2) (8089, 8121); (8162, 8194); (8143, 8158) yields 0.14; 274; 272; 274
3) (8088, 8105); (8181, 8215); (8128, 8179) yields -1.40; 273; 276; 265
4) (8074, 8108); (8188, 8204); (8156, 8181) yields -1.15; 275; 279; 263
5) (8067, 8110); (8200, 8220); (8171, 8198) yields -0.28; 276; 270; 265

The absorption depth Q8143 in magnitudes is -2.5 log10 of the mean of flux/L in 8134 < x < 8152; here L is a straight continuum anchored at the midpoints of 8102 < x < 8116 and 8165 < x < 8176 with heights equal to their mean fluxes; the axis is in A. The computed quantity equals 0.02 mag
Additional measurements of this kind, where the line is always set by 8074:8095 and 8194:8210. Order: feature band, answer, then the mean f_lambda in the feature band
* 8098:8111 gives 0.00 mag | 274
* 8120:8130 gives -0.02 mag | 276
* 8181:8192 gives -0.01 mag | 268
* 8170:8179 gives -0.06 mag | 281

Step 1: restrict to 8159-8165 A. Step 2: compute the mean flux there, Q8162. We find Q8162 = 280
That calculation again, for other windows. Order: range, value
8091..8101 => 271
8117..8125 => 278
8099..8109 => 274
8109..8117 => 276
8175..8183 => 275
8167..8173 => 279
